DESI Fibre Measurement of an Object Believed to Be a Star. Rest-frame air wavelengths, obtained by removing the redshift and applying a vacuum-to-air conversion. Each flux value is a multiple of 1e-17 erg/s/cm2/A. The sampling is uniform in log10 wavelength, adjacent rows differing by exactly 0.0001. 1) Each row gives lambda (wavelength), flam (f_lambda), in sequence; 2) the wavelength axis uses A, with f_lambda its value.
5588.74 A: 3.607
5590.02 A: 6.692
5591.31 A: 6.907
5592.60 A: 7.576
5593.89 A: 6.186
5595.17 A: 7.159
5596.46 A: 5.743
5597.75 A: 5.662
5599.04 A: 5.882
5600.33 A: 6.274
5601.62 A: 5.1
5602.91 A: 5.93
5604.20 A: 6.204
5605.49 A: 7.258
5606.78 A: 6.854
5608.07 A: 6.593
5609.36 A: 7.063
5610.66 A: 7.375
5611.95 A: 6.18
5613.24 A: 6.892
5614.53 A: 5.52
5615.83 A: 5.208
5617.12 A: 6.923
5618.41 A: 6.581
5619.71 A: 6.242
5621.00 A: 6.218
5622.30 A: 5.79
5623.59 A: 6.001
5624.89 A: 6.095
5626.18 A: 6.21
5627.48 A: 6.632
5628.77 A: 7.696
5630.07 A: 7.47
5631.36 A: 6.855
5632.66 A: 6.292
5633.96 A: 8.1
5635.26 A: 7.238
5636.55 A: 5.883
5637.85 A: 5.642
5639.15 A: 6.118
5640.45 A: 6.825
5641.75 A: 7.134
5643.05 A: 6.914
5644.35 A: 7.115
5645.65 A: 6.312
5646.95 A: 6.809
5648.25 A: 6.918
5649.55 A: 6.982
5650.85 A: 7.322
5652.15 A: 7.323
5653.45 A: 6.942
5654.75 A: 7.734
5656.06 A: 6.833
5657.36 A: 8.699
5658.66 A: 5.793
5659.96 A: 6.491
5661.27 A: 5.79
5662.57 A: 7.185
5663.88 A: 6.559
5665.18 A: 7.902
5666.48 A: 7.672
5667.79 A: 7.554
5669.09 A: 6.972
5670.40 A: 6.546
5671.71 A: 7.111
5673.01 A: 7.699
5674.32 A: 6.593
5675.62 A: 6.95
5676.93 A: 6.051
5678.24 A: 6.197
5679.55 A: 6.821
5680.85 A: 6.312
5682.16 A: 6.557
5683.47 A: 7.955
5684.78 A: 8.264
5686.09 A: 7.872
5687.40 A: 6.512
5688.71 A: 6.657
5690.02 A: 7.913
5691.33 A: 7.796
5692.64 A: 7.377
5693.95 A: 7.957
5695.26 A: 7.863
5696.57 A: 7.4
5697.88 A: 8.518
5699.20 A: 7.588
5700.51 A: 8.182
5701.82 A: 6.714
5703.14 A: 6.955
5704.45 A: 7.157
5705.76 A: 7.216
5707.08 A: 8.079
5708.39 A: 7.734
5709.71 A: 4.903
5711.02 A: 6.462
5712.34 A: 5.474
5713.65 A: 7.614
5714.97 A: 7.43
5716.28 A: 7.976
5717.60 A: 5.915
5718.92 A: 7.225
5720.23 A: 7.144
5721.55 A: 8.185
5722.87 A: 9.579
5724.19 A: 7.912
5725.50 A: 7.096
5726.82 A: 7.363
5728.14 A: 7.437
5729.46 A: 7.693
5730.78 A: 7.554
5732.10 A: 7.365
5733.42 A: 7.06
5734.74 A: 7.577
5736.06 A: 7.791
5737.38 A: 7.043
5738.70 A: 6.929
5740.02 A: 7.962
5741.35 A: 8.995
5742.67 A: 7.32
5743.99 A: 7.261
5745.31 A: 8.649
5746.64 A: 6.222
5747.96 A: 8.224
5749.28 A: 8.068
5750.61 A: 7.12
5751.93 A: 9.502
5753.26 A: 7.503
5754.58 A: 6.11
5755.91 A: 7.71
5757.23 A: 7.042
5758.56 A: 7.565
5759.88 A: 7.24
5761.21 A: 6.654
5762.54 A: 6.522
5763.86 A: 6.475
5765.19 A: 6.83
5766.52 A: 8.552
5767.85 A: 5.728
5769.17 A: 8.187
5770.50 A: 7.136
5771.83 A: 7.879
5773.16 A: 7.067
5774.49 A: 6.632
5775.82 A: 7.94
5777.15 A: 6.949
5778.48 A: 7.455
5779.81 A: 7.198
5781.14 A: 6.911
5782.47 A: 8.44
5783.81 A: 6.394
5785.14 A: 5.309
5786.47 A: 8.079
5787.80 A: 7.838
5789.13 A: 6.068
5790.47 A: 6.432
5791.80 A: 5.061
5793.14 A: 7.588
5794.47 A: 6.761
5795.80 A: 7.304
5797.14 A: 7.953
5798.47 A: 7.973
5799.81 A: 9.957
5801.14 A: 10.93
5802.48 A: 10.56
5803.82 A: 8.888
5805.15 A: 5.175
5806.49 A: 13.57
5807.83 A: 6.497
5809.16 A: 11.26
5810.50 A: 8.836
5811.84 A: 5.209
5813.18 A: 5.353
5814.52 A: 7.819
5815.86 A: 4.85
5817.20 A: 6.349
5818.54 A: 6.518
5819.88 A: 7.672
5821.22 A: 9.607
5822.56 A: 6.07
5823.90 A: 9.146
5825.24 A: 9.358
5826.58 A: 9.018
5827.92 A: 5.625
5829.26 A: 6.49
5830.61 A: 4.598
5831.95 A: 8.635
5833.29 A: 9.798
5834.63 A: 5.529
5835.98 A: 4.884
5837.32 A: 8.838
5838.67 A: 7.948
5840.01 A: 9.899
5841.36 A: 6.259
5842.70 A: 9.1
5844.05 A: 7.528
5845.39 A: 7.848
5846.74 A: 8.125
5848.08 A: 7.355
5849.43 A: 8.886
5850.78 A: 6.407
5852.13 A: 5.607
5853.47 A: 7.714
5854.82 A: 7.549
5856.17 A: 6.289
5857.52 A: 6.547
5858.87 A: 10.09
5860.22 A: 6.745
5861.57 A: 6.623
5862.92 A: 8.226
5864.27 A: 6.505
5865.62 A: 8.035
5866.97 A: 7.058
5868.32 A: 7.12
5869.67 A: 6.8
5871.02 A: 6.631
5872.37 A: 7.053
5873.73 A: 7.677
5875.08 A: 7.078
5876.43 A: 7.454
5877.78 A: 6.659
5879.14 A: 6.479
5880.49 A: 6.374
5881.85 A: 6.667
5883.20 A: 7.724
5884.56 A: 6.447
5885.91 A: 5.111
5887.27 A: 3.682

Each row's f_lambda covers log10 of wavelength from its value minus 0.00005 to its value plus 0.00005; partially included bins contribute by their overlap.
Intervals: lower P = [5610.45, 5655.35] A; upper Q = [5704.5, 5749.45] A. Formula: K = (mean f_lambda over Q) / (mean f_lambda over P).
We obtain 1.11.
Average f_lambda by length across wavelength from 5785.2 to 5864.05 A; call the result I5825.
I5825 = 7.61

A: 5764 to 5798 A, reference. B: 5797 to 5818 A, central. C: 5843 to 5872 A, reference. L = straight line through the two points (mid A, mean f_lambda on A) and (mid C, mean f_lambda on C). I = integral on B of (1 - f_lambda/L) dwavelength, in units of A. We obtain -3.0 A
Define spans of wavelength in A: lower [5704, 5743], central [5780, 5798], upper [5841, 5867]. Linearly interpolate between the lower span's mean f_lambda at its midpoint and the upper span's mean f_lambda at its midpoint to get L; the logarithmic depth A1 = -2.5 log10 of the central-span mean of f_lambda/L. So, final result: 0.07 mag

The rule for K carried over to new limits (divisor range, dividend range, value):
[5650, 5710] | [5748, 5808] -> 1.05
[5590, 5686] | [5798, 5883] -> 1.13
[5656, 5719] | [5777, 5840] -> 1.06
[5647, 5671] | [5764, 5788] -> 1.02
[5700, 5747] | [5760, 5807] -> 1.02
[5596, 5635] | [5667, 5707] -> 1.13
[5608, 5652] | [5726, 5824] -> 1.13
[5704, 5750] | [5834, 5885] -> 0.98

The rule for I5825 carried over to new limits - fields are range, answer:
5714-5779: 7.44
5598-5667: 6.66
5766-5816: 7.6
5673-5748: 7.34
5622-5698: 6.99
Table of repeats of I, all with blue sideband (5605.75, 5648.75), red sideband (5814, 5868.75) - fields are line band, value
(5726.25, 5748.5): -1.7 A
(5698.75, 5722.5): -0.7 A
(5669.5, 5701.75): -2.1 A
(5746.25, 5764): -0.6 A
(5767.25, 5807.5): -2.4 A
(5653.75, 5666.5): -0.6 A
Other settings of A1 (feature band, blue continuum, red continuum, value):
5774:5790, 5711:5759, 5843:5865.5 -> 0.056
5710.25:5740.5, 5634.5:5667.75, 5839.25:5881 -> -0.047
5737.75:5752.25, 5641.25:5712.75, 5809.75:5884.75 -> -0.090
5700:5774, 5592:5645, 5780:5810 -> 0.016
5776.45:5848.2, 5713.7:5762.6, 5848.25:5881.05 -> -0.044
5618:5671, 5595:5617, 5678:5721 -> -0.024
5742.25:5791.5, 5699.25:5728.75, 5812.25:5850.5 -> 0.017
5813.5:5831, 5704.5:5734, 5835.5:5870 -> 0.040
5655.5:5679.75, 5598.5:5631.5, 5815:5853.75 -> -0.041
